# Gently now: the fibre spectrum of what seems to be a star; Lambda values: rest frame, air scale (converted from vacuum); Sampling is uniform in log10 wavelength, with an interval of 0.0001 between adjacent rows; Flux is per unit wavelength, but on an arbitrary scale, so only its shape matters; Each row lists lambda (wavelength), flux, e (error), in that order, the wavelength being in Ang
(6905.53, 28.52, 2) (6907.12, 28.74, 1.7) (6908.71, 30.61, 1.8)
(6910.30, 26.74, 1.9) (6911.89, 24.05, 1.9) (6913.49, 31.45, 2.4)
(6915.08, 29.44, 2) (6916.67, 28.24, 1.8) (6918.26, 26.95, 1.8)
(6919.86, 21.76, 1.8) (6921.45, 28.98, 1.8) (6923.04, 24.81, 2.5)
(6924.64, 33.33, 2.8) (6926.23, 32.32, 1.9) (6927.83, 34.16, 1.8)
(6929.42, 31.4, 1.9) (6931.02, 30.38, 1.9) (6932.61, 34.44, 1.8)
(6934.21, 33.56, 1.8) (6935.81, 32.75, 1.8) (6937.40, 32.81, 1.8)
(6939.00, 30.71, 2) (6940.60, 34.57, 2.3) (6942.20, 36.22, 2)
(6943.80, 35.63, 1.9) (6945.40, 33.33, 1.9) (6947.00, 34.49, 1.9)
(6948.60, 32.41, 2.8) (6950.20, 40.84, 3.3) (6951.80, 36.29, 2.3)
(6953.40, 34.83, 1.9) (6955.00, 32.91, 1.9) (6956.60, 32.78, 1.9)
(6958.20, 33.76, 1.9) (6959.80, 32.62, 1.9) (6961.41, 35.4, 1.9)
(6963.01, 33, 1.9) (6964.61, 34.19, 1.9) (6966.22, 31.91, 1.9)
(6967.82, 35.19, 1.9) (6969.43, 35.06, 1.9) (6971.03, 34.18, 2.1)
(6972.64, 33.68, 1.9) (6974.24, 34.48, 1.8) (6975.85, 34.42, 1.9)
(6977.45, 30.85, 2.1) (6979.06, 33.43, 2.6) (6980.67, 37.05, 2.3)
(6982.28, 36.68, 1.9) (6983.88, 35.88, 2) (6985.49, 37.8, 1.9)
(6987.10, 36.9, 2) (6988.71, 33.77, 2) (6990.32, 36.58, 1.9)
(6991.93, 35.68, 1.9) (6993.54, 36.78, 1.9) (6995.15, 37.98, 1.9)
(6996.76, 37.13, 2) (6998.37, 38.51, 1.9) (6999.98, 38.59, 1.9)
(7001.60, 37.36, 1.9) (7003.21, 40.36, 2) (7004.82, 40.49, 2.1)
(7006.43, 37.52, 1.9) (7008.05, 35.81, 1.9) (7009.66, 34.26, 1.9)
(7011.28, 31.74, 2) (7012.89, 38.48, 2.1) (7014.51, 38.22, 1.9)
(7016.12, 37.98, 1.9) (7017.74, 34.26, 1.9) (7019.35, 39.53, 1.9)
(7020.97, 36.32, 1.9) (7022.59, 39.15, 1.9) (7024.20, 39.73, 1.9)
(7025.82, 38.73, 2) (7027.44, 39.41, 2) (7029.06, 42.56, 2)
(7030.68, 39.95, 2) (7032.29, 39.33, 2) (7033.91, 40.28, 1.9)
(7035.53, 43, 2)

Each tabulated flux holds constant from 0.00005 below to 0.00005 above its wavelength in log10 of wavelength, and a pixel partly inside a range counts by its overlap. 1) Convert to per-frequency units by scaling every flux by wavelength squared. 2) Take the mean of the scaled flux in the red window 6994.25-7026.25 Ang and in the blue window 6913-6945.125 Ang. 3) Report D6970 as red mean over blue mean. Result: 1.2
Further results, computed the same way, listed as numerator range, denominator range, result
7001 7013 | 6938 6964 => 1.09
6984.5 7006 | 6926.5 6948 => 1.14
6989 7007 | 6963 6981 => 1.12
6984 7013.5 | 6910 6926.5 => 1.35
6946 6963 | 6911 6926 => 1.25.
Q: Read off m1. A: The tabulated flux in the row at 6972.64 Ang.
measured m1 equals 33.68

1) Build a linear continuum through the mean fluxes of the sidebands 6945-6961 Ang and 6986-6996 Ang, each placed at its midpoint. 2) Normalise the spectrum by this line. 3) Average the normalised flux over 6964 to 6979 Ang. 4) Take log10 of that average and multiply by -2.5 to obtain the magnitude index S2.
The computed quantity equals 0.05 mag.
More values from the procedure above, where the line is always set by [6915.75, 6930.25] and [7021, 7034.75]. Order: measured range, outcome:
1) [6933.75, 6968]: -0.07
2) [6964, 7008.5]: -0.02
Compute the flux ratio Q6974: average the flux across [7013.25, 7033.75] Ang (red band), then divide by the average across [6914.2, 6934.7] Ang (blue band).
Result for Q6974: 1.30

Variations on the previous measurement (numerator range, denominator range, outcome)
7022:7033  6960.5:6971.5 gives 1.17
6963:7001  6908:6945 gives 1.16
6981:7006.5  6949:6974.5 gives 1.09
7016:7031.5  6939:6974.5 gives 1.13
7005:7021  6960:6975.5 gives 1.07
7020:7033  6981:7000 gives 1.07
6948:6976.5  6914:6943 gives 1.11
